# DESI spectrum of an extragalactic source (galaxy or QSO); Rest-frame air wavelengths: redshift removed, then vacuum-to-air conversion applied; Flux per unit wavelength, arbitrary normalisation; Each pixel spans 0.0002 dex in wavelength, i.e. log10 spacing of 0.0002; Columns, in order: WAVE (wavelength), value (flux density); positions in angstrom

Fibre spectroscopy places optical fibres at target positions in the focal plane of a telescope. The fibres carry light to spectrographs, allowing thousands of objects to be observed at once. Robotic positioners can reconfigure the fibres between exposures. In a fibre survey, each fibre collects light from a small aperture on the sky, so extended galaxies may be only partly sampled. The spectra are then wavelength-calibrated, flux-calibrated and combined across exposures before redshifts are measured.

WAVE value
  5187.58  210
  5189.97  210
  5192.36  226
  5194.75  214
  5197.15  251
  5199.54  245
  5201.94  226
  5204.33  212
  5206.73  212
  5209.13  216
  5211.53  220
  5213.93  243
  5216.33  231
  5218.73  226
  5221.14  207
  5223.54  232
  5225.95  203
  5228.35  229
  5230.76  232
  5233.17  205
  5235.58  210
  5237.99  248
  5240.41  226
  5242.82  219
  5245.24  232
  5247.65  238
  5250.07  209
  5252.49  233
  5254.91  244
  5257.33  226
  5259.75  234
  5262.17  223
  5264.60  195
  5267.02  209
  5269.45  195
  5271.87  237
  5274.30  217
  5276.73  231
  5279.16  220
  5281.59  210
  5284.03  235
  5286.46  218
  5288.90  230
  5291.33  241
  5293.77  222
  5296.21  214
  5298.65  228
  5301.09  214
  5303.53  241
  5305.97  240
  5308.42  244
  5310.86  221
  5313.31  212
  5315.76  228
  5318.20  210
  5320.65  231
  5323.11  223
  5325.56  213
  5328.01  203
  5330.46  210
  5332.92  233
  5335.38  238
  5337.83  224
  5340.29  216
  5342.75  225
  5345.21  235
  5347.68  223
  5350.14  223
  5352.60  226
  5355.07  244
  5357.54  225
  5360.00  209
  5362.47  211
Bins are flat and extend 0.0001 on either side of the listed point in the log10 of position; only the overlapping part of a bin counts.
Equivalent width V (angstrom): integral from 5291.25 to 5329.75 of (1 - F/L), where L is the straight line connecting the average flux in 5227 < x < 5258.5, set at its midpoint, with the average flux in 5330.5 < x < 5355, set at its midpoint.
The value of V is 0.6 angstrom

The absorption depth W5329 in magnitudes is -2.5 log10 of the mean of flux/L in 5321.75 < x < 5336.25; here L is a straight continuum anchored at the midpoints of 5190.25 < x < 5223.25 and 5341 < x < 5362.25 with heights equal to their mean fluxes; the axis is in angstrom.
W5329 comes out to 0.03 mag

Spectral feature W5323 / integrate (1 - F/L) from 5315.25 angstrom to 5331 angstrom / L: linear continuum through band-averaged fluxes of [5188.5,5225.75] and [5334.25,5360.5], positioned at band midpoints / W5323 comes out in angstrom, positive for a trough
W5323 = 0.7 angstrom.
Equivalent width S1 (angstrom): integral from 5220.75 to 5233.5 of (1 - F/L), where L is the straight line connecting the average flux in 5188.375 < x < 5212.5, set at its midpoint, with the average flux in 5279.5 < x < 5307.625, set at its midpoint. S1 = 0.3 angstrom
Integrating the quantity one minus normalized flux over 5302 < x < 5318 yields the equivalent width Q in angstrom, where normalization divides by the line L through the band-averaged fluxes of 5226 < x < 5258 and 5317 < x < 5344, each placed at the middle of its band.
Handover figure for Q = -0.5 angstrom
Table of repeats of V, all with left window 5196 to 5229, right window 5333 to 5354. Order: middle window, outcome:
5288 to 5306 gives -0.1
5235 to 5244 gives -0.1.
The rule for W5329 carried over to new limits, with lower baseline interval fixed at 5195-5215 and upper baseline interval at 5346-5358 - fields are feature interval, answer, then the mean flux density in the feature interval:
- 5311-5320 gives 0.05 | 218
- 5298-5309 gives -0.02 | 233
